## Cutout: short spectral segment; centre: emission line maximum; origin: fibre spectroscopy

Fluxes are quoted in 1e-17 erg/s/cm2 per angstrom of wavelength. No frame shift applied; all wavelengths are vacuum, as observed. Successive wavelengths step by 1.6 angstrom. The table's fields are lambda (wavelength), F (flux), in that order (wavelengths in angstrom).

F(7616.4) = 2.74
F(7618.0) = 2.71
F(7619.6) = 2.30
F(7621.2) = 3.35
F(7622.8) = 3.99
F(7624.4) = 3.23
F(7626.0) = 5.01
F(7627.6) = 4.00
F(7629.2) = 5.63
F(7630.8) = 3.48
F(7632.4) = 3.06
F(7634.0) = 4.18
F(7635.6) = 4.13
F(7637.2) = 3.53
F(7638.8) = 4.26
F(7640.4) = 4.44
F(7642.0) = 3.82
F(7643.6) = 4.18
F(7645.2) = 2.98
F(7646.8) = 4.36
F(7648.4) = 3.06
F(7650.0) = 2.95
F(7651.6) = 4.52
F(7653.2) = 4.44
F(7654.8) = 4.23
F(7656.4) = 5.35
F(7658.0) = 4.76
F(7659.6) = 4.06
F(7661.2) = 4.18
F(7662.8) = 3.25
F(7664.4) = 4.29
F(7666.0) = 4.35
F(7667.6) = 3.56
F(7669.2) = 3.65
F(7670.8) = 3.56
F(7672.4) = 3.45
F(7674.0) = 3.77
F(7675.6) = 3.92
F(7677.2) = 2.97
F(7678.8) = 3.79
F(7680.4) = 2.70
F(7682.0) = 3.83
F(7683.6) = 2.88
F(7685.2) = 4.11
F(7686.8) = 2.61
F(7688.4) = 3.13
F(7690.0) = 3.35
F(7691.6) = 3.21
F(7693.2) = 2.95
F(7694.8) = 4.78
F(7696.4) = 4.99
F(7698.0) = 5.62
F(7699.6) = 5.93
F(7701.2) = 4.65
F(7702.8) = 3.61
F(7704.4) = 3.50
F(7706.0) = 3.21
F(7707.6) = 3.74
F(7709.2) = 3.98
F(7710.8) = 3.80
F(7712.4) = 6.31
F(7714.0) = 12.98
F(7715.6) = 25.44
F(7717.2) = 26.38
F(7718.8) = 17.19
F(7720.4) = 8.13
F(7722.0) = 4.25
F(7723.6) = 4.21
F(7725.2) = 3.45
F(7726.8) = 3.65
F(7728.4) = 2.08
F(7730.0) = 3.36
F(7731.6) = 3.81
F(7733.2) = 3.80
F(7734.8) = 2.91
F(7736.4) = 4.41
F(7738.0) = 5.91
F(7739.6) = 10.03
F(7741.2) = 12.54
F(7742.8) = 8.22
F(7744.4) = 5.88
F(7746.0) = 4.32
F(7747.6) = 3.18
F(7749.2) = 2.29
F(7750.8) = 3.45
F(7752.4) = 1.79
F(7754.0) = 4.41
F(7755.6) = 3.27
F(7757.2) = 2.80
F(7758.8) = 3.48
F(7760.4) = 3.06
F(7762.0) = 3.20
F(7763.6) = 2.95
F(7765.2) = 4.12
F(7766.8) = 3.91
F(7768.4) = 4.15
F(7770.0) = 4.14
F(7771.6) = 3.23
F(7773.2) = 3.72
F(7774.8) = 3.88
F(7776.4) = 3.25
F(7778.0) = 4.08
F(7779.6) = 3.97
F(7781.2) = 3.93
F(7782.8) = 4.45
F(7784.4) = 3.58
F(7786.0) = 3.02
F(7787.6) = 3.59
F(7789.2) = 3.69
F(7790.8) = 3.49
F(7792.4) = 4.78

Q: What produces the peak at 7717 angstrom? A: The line Halpha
